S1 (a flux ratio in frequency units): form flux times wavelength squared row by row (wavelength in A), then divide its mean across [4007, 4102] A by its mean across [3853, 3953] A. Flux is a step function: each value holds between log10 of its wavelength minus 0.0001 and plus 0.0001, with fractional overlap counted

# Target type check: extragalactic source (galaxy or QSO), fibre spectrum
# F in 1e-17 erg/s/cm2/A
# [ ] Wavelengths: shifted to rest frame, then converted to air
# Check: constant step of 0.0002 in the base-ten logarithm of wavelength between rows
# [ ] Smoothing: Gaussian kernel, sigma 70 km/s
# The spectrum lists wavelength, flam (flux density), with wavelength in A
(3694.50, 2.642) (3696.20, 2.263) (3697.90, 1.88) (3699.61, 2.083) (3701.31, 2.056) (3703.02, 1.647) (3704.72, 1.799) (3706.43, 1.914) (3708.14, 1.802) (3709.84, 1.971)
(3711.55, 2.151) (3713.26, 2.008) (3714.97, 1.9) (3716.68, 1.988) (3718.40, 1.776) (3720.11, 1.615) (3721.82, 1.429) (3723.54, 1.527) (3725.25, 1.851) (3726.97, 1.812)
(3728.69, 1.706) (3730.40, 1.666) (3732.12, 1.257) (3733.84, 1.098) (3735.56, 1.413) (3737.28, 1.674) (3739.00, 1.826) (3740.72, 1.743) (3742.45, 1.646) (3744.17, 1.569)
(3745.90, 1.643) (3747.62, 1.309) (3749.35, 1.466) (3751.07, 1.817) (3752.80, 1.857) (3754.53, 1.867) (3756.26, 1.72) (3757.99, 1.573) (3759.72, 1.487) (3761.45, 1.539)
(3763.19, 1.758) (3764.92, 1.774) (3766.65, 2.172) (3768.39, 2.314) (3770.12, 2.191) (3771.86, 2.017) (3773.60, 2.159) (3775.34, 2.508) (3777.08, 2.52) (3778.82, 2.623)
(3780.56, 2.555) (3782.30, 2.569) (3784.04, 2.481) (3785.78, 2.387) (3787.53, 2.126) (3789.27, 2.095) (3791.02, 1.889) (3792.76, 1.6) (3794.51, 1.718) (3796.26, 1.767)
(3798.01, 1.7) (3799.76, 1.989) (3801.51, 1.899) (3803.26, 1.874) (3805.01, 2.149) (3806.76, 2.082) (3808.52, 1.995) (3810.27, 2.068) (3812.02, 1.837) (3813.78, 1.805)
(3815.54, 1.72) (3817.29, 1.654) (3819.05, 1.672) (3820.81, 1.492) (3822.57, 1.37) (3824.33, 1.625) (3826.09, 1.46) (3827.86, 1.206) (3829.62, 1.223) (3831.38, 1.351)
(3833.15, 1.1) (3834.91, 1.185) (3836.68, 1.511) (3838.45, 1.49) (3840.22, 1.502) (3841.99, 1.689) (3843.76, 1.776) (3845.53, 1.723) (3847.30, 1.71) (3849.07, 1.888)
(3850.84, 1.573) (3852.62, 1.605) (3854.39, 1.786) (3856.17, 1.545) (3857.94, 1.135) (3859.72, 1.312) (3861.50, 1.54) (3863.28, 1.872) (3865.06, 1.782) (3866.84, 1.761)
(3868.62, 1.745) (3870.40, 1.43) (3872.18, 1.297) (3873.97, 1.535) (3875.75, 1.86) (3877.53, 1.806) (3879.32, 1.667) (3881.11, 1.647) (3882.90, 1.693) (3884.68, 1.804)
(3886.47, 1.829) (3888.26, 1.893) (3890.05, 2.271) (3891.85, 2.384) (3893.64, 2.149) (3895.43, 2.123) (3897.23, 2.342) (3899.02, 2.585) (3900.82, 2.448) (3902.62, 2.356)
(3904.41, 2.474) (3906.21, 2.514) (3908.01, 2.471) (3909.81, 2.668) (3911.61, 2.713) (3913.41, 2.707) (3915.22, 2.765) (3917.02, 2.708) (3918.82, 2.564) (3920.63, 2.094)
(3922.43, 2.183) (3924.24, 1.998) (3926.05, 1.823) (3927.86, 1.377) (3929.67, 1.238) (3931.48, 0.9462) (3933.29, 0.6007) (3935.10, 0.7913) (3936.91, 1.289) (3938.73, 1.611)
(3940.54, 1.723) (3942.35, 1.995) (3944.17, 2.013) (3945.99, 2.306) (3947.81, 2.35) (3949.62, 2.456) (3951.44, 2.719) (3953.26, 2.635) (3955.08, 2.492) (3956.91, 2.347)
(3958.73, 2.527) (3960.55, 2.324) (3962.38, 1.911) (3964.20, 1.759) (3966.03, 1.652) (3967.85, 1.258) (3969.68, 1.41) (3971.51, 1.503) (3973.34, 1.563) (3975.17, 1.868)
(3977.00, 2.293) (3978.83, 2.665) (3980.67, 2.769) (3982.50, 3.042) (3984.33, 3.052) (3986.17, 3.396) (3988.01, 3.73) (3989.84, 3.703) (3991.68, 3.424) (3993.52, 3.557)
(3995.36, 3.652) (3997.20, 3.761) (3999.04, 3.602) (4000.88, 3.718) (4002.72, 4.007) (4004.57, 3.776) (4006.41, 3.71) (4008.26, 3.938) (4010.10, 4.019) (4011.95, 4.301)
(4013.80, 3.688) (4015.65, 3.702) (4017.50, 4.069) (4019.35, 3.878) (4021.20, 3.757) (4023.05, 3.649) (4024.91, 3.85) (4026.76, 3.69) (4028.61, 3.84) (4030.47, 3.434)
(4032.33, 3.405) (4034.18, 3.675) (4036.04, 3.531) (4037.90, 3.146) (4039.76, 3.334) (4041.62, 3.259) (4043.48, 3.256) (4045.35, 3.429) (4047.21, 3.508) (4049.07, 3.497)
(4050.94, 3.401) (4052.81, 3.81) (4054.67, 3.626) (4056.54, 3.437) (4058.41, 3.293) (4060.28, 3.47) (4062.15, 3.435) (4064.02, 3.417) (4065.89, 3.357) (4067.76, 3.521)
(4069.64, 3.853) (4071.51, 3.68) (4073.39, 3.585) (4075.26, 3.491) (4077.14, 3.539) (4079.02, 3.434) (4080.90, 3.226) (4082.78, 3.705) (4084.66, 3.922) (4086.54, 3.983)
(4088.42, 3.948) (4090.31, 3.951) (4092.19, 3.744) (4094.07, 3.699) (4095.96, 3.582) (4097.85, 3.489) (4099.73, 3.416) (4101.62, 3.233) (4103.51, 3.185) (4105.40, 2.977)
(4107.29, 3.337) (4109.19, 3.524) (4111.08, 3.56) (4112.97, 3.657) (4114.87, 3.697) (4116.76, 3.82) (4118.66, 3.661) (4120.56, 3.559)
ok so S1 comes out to 2.0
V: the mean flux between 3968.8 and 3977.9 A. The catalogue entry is 1.73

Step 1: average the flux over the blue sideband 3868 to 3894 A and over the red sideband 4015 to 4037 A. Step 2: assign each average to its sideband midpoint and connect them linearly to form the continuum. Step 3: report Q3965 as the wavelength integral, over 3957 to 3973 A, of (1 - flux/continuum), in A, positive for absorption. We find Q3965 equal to 5.96 A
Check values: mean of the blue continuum 1.79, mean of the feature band 1.81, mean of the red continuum 3.71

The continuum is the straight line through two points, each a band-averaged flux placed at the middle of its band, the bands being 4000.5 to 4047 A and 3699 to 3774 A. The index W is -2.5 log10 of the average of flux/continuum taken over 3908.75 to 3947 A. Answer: 0.50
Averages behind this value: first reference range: 1.76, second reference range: 3.68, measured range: 1.91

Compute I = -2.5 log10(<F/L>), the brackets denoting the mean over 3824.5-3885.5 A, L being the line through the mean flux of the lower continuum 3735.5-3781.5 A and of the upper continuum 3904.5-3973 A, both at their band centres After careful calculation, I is 0.24 mag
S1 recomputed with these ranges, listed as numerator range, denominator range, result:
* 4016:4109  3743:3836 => 2.22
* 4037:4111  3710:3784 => 2.24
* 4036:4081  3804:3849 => 2.41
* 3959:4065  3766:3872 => 1.99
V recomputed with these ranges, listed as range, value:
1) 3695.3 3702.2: 2.07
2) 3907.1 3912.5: 2.62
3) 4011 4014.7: 3.99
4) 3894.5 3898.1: 2.23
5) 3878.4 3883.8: 1.67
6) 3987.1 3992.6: 3.62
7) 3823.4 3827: 1.54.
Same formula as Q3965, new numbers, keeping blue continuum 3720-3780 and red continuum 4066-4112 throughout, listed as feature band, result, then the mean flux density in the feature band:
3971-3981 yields 2.9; 2.1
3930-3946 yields 7.8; 1.42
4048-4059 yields -0.5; 3.52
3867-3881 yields 4.6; 1.63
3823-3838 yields 5.9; 1.34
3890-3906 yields 1.3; 2.36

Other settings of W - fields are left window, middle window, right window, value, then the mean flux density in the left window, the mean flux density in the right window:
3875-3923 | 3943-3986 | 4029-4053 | 0.24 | 2.25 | 3.43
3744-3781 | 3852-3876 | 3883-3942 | 0.26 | 1.93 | 2.04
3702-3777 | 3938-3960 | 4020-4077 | 0.29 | 1.78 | 3.52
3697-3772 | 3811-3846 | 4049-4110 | 0.42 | 1.75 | 3.54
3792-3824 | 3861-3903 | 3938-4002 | 0.13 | 1.8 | 2.55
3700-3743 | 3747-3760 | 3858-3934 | 0.08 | 1.73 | 1.97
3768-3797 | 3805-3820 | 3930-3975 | 0.15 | 2.21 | 1.83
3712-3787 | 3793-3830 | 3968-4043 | 0.26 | 1.86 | 3.34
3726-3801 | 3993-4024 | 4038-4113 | -0.20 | 1.88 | 3.51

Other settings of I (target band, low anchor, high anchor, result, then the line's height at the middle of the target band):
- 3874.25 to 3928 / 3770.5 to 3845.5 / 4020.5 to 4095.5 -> 0.13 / 2.49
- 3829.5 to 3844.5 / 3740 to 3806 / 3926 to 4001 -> 0.40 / 2.07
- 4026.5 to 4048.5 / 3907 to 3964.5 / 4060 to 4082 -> -0.10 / 3.15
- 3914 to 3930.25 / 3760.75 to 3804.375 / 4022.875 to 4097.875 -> 0.32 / 2.83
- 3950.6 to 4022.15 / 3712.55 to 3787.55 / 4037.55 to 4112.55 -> 0.03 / 3.06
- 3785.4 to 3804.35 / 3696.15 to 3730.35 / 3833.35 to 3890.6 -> -0.10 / 1.73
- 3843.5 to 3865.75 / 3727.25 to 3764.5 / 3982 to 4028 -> 0.46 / 2.49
